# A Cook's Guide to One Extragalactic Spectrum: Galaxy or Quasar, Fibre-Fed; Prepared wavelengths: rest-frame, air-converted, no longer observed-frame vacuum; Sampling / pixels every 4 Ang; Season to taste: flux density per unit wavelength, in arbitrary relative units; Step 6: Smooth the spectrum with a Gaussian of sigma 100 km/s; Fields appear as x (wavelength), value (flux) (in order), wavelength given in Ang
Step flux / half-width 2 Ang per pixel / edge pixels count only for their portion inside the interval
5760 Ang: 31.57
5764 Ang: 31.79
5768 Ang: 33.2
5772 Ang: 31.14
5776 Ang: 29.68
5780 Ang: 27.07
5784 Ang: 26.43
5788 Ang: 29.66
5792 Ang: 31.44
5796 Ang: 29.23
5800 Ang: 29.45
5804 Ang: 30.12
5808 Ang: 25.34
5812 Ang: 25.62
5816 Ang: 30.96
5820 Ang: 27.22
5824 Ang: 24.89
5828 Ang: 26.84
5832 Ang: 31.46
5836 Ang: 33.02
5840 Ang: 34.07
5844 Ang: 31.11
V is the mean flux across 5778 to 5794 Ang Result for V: 28.6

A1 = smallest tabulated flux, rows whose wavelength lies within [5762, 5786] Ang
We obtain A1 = 26.43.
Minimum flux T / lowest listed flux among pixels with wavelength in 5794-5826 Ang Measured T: 24.89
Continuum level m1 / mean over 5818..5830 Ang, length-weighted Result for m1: 26.3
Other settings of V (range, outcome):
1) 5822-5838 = 29.1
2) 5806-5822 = 27.3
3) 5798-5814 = 27.6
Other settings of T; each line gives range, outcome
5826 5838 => 26.84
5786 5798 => 29.23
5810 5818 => 25.62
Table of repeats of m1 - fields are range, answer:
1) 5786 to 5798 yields 30.1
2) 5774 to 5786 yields 27.7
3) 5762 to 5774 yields 32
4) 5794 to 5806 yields 29.6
